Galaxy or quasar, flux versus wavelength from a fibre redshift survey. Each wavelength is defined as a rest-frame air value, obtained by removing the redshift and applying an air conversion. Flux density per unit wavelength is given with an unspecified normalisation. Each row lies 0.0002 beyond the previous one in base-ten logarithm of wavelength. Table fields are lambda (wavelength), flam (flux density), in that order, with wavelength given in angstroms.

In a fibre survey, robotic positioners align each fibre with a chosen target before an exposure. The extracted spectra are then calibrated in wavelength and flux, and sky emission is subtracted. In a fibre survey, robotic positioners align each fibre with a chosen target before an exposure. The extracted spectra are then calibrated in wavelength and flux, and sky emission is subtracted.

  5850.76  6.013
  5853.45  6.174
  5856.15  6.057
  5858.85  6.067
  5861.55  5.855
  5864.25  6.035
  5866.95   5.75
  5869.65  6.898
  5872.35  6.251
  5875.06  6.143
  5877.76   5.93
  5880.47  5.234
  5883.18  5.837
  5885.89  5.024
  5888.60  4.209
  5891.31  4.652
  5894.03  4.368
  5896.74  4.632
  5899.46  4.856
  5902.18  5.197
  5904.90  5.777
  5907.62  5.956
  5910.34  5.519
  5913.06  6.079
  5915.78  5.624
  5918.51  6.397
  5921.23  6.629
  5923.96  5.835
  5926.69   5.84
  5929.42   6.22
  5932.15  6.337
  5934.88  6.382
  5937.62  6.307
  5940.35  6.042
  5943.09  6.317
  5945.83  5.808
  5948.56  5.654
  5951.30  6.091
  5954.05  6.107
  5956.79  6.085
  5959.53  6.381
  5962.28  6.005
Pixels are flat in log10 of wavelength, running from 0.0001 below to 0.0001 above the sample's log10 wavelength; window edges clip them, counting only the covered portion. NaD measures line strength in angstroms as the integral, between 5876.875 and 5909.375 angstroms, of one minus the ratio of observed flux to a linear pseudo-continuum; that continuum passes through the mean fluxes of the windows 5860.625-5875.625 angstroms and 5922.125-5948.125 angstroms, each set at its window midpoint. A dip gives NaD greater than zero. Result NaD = 5.4 angstroms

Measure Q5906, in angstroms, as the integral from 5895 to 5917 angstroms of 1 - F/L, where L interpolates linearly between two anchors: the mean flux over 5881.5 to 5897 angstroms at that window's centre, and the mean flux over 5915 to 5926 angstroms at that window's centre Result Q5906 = 0.3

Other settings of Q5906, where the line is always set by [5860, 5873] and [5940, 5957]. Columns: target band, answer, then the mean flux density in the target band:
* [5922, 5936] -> -0.2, 6.14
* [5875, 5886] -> 0.9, 5.64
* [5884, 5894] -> 2.4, 4.66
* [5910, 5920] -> 0.2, 5.96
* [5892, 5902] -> 2.3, 4.69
